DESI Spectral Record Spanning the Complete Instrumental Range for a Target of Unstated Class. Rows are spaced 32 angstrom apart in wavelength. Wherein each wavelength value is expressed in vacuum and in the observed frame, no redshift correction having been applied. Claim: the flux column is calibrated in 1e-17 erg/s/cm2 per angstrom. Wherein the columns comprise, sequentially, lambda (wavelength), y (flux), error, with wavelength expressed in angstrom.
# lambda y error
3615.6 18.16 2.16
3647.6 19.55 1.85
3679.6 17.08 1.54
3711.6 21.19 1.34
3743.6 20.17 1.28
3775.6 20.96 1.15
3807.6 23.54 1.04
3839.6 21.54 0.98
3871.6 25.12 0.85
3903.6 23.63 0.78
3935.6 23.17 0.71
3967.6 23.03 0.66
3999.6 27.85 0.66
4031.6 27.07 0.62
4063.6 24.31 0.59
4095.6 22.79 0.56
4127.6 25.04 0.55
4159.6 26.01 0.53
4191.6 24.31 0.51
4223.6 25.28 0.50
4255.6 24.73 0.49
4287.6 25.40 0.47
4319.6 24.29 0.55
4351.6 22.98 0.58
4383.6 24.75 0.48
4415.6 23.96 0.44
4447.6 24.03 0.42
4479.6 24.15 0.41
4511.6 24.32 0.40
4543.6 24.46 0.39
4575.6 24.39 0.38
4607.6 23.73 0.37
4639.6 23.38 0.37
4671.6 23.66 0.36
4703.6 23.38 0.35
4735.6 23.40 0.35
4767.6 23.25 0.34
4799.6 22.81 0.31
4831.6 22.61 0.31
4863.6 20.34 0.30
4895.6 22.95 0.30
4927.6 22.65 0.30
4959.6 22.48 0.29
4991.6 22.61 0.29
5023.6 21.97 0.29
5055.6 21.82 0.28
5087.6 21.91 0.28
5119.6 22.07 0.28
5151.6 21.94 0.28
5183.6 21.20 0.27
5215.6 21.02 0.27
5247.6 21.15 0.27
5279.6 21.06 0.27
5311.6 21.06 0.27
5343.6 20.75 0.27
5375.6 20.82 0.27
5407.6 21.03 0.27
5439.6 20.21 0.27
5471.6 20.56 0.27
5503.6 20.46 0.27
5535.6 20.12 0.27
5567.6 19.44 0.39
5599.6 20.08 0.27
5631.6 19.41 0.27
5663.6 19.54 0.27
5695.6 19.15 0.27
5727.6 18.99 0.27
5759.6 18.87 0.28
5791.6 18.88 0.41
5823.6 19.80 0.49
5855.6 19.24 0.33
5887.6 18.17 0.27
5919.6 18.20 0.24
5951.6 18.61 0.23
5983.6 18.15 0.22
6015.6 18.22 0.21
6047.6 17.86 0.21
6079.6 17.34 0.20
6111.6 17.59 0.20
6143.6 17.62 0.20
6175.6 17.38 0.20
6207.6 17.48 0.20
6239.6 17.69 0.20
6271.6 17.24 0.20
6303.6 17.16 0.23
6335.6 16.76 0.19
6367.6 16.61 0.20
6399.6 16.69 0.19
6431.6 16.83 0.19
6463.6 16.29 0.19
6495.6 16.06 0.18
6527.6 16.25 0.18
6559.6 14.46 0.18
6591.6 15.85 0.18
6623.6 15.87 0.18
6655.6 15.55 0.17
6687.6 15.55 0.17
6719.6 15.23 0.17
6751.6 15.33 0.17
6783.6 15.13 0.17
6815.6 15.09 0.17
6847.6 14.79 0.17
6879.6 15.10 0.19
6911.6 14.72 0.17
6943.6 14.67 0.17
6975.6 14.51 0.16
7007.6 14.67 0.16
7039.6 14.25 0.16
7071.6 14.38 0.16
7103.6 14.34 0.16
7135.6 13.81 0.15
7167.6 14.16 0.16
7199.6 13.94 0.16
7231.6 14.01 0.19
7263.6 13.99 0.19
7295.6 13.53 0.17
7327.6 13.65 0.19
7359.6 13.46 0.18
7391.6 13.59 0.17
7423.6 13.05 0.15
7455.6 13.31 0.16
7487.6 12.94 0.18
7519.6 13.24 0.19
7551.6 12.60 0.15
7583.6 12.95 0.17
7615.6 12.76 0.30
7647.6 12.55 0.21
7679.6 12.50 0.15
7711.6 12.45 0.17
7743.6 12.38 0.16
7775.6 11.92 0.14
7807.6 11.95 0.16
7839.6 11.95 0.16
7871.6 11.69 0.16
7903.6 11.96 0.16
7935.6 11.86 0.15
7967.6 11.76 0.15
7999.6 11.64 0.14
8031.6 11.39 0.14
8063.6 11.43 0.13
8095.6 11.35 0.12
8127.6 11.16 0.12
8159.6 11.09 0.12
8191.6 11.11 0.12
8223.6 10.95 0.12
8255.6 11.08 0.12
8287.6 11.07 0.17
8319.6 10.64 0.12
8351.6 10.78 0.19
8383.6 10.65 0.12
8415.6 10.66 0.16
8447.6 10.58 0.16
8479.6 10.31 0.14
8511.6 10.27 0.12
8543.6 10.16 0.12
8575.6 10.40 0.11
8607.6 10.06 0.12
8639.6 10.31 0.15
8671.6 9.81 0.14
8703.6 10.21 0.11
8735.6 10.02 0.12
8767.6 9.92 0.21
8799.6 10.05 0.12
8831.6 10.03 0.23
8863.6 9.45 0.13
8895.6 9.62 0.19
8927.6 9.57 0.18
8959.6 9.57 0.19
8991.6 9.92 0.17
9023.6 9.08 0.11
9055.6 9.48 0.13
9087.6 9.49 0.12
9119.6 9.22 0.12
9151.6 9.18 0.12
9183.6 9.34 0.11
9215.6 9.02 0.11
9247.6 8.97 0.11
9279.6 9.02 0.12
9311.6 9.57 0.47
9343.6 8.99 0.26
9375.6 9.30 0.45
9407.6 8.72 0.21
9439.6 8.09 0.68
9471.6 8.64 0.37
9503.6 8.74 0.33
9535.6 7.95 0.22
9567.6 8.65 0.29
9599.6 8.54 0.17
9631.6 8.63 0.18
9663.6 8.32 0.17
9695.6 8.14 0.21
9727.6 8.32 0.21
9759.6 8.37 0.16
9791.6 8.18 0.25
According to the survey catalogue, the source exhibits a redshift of 0.00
